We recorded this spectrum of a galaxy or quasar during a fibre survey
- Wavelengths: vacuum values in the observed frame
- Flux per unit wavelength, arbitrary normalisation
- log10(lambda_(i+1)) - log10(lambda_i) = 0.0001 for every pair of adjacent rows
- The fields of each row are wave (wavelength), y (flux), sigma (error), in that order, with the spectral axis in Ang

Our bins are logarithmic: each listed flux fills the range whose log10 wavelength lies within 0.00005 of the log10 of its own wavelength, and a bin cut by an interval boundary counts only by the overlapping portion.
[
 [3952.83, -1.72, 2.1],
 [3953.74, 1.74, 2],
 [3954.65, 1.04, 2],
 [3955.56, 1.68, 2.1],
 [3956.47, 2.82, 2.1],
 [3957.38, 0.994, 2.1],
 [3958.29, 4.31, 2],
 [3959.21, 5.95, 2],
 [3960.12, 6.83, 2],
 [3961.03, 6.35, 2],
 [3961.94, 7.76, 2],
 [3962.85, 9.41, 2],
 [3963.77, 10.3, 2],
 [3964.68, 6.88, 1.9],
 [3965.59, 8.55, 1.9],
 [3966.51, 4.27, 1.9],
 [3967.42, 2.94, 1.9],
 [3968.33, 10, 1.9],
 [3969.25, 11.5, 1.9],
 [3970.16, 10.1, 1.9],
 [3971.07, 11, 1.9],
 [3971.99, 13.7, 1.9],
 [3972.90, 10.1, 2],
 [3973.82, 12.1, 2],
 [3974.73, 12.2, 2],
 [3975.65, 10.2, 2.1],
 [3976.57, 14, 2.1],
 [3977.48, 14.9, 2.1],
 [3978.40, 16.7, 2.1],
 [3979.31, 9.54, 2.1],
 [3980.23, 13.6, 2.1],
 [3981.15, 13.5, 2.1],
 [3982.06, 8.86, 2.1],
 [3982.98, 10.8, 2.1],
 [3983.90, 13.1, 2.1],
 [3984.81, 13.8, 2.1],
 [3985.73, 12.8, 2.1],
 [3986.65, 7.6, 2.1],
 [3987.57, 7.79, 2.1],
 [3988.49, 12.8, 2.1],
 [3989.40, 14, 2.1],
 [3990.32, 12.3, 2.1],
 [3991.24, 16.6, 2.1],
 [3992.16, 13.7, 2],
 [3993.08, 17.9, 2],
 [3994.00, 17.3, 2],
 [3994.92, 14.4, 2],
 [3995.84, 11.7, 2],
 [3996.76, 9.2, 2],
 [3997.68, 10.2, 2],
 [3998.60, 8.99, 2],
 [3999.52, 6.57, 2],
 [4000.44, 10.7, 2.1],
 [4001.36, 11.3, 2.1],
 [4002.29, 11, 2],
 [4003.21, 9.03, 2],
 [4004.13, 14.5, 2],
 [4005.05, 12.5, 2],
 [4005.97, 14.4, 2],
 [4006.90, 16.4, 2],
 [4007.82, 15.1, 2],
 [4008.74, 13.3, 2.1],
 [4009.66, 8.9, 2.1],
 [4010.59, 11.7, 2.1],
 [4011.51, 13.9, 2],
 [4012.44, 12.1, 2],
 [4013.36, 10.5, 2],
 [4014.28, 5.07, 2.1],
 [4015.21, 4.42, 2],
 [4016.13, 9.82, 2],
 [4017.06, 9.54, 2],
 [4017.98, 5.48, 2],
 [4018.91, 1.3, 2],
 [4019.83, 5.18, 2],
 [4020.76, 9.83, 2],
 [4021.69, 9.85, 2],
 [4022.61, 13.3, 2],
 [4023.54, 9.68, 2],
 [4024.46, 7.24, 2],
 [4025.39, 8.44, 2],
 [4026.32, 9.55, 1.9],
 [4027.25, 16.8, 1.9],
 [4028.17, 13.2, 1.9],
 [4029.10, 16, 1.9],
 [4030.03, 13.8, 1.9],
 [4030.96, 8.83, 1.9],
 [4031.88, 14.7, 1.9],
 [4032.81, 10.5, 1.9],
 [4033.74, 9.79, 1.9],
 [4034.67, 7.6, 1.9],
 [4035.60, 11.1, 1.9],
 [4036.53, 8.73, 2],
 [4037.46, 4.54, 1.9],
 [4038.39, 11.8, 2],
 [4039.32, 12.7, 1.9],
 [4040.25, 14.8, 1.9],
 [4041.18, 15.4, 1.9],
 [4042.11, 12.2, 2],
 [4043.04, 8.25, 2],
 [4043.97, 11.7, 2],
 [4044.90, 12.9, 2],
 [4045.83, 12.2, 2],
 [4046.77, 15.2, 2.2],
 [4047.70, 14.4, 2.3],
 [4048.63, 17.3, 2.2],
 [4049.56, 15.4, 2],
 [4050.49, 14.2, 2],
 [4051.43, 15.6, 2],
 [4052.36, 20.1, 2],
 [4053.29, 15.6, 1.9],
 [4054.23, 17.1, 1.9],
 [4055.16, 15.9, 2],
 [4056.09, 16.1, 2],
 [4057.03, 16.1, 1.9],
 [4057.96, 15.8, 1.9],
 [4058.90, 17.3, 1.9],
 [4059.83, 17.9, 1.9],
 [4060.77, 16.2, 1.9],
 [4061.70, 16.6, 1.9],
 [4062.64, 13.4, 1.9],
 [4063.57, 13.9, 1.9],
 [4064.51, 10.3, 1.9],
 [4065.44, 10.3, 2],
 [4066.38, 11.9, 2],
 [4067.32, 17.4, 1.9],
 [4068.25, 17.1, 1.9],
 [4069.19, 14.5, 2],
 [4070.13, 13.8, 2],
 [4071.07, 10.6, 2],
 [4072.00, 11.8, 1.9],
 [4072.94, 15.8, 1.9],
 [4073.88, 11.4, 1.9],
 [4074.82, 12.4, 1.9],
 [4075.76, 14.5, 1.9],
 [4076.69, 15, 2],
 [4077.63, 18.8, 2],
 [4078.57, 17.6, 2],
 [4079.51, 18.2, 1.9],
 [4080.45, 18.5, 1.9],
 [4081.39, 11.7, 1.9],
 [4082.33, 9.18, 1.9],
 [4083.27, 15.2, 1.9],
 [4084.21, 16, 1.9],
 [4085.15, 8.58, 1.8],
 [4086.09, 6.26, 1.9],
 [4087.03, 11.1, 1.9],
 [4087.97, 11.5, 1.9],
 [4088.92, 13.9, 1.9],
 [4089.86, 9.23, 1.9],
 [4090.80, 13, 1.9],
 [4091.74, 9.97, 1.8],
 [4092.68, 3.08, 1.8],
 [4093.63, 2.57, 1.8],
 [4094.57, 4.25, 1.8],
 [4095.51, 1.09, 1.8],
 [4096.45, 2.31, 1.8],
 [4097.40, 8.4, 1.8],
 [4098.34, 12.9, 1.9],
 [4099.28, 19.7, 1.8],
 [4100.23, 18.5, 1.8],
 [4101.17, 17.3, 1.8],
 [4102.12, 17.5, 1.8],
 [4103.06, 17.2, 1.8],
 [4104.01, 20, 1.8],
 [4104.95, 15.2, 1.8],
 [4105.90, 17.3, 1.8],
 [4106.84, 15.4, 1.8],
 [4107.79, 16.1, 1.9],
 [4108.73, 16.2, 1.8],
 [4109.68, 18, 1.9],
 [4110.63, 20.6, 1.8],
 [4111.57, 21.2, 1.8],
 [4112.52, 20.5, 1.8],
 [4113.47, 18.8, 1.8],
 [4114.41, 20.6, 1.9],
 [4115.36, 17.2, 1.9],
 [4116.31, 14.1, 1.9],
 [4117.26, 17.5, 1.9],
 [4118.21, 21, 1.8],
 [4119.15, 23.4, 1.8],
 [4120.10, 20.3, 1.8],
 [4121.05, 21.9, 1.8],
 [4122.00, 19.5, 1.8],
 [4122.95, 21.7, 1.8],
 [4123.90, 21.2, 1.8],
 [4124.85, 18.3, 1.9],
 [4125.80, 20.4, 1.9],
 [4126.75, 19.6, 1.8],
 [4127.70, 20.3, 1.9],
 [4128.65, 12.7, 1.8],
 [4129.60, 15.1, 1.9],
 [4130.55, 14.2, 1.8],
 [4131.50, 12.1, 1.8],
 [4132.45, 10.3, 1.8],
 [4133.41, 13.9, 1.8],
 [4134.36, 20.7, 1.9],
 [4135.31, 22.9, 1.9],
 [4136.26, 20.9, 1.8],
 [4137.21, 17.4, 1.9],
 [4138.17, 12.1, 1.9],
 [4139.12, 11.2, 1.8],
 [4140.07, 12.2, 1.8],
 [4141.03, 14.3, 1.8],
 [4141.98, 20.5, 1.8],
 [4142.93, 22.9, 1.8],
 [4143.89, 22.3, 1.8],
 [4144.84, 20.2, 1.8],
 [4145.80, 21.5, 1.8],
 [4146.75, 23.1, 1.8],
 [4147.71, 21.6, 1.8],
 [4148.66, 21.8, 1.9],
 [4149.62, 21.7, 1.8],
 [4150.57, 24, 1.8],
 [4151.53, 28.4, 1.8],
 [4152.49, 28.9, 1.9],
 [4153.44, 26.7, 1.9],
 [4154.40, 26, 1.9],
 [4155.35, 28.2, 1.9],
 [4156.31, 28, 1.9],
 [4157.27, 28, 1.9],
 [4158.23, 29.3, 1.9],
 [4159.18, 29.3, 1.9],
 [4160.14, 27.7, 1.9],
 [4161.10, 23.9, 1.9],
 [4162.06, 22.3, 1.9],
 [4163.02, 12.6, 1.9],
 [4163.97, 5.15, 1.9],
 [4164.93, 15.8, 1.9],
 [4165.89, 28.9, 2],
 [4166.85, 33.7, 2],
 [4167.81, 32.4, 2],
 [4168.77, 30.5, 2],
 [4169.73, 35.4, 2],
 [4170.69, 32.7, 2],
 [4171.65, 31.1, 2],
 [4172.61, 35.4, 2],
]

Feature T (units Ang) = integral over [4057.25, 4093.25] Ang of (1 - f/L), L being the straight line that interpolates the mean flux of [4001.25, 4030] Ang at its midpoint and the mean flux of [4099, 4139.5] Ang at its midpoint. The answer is 3.20 Ang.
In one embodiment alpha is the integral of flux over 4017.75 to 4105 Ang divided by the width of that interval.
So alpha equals 12.6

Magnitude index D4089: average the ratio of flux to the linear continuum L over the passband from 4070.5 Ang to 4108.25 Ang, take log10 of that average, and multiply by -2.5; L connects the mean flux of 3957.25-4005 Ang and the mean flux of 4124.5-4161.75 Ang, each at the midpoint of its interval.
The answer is 0.35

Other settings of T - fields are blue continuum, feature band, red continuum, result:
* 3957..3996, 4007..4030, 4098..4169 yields 5.39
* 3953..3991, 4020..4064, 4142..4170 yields 5.98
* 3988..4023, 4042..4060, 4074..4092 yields -3.93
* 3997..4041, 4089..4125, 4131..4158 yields 4.83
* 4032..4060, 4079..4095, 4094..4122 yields 4.80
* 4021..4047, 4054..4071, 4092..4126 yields -2.33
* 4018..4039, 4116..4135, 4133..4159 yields 1.72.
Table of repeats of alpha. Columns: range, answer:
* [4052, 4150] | 15.7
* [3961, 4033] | 11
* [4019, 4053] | 11.9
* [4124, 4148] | 17.7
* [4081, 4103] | 10.7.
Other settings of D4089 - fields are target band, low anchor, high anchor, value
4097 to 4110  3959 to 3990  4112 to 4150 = 0.04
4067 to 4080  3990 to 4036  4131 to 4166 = 0.04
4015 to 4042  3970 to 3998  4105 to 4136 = 0.37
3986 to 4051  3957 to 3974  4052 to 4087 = -0.02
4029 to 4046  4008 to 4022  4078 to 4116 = -0.12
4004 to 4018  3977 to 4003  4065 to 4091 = 0.12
